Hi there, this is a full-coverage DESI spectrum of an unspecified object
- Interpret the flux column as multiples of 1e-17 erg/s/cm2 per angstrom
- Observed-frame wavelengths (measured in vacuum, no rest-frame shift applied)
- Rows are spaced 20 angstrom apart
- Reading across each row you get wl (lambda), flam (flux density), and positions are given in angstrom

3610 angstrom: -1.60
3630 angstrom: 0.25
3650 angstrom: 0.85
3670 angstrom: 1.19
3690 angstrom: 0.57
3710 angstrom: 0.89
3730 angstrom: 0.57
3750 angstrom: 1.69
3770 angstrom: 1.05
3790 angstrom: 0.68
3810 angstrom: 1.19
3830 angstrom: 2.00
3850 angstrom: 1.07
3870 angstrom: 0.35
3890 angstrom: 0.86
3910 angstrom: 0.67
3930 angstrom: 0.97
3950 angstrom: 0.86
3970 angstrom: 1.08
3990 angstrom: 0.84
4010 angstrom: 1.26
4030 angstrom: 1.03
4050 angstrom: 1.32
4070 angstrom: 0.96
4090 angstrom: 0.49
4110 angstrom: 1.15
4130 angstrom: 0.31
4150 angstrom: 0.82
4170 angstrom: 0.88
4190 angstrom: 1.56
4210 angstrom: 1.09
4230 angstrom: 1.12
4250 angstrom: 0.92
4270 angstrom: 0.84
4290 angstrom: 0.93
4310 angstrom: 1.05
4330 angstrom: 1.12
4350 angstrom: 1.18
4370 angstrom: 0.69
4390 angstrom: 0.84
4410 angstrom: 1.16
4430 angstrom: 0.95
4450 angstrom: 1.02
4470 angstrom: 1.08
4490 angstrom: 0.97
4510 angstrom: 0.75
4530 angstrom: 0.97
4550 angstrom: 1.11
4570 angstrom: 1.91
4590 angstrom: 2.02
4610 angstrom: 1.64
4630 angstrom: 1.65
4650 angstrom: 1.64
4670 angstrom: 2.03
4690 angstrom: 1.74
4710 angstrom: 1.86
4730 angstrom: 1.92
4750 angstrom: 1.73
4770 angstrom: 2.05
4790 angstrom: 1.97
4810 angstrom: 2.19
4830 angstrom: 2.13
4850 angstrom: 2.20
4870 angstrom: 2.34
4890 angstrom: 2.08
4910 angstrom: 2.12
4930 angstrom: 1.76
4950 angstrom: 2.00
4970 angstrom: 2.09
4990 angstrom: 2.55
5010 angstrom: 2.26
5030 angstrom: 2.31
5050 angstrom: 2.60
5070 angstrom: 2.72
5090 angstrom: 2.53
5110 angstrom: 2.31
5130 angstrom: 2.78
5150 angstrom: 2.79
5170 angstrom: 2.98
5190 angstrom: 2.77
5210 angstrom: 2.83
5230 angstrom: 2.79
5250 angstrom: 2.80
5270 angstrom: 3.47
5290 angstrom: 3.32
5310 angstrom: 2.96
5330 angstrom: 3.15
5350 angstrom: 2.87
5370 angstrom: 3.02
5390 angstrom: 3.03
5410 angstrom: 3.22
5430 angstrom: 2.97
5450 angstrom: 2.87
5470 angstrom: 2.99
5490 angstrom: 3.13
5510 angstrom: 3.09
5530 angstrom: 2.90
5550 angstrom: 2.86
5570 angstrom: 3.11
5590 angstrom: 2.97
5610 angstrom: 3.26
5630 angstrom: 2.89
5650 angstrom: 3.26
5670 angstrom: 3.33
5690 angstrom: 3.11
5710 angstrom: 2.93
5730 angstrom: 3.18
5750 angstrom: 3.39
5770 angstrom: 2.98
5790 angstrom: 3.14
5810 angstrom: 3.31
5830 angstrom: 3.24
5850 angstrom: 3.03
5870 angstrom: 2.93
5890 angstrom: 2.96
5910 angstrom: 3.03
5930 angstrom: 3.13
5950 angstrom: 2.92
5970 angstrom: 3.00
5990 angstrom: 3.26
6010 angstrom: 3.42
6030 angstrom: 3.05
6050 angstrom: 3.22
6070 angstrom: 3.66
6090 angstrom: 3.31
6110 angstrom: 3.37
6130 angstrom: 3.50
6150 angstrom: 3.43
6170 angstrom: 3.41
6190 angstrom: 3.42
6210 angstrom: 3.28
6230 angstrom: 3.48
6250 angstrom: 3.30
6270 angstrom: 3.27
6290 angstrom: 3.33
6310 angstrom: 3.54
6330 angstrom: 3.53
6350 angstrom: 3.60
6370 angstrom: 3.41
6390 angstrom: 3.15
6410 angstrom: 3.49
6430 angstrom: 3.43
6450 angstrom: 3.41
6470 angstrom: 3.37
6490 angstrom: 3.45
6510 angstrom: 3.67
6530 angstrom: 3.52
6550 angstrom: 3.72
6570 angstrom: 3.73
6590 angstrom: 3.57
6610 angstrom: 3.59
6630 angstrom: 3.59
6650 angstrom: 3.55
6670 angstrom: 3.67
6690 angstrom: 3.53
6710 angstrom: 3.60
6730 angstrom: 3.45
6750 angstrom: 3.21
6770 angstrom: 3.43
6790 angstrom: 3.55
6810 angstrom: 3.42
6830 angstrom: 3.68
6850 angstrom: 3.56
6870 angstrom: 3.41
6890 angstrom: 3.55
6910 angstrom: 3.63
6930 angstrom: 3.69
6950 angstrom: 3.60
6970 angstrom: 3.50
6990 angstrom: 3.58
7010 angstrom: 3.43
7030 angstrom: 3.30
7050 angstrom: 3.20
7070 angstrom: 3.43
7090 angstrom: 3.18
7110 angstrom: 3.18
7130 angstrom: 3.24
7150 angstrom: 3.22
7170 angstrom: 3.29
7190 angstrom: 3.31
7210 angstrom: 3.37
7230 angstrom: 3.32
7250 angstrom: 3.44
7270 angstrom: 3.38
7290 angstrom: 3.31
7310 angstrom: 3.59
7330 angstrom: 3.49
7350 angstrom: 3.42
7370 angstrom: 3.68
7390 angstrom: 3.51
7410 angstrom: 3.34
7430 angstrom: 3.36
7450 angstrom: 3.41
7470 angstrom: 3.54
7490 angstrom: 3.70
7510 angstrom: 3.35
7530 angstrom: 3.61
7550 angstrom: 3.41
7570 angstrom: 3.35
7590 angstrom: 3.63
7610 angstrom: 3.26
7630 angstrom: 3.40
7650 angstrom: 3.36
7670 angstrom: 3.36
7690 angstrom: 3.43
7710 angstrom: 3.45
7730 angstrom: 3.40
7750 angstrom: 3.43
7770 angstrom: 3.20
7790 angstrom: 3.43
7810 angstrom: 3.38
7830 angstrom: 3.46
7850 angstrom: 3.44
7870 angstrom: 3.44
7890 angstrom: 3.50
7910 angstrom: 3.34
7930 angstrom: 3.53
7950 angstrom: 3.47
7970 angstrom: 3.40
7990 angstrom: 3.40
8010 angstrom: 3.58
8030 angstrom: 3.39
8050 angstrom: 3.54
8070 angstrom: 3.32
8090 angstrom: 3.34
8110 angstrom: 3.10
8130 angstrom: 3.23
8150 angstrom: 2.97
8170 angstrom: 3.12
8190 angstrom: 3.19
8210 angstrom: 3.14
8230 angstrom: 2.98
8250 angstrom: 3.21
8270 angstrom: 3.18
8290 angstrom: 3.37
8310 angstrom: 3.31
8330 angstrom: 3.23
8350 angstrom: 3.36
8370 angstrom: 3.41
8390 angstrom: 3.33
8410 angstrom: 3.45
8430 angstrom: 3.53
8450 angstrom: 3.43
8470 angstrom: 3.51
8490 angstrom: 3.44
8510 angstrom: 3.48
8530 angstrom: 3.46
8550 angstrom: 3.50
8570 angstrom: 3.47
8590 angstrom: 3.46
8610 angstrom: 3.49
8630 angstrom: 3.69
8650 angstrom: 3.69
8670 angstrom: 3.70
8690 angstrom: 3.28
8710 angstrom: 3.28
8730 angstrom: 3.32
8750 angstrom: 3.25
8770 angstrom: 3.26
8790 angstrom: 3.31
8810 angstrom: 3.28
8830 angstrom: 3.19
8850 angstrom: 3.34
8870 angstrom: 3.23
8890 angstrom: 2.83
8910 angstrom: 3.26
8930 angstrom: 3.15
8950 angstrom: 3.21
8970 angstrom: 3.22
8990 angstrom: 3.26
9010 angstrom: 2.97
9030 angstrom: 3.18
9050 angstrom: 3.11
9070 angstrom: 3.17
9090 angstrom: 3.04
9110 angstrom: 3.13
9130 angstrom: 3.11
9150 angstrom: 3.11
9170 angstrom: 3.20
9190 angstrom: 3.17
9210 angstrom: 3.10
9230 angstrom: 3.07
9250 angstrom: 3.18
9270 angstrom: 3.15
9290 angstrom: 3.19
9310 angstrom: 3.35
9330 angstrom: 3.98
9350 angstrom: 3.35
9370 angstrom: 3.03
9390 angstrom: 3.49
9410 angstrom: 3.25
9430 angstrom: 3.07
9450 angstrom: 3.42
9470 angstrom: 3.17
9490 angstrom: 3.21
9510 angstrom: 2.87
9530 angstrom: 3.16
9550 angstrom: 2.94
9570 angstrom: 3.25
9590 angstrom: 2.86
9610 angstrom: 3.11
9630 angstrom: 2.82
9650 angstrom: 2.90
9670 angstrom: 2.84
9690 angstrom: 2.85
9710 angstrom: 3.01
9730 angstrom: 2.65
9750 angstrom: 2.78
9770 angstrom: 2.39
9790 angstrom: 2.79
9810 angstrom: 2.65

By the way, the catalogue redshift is 0.14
